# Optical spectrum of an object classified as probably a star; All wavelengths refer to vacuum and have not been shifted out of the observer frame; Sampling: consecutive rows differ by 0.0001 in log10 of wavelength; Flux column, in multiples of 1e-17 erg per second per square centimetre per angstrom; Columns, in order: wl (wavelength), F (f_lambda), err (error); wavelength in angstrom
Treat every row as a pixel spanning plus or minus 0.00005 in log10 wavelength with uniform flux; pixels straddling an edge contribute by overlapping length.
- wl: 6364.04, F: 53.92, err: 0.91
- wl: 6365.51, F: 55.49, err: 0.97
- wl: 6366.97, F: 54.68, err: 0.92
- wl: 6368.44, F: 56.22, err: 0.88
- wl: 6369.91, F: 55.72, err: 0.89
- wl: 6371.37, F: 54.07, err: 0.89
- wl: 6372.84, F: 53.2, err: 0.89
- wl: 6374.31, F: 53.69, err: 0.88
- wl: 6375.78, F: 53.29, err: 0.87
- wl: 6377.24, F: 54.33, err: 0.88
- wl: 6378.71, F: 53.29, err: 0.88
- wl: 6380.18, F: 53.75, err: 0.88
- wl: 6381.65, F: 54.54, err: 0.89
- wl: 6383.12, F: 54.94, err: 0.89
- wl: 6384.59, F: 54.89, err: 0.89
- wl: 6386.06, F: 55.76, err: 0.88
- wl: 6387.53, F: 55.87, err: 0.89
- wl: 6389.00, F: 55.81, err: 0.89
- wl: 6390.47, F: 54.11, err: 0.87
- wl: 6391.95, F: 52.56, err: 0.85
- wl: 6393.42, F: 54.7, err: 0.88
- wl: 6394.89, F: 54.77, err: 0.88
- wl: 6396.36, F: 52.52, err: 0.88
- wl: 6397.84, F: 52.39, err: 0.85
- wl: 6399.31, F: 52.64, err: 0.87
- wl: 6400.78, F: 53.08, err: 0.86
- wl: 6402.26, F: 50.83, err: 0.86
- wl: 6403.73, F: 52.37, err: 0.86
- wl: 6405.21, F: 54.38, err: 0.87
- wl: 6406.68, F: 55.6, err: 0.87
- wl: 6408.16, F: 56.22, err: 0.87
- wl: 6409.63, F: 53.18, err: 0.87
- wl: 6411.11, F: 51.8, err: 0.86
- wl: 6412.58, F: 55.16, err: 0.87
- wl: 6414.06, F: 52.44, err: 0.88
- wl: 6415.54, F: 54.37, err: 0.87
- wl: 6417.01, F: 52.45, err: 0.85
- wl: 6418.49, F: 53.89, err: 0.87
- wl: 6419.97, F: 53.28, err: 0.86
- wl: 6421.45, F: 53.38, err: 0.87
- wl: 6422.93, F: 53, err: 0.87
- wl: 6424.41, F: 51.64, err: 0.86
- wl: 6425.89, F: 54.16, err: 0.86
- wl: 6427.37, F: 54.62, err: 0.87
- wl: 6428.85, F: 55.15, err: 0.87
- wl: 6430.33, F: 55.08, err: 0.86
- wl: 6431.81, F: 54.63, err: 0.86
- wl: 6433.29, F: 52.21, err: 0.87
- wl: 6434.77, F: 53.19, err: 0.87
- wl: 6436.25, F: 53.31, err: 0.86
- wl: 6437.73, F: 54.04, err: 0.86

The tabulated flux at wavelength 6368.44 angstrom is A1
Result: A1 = 56.22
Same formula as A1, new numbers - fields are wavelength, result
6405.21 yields 54.38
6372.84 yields 53.2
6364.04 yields 53.92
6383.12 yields 54.94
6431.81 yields 54.63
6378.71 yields 53.29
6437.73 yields 54.04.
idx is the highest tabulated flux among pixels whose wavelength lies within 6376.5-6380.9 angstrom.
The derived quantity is 54.33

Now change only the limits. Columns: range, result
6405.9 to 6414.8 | 56.22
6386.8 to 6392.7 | 55.87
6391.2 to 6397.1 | 54.77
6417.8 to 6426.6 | 54.16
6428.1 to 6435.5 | 55.15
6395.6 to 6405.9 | 54.38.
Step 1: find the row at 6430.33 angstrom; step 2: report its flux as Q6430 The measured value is 55.08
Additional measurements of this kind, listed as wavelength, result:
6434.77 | 53.19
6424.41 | 51.64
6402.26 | 50.83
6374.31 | 53.69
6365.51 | 55.49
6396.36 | 52.52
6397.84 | 52.39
